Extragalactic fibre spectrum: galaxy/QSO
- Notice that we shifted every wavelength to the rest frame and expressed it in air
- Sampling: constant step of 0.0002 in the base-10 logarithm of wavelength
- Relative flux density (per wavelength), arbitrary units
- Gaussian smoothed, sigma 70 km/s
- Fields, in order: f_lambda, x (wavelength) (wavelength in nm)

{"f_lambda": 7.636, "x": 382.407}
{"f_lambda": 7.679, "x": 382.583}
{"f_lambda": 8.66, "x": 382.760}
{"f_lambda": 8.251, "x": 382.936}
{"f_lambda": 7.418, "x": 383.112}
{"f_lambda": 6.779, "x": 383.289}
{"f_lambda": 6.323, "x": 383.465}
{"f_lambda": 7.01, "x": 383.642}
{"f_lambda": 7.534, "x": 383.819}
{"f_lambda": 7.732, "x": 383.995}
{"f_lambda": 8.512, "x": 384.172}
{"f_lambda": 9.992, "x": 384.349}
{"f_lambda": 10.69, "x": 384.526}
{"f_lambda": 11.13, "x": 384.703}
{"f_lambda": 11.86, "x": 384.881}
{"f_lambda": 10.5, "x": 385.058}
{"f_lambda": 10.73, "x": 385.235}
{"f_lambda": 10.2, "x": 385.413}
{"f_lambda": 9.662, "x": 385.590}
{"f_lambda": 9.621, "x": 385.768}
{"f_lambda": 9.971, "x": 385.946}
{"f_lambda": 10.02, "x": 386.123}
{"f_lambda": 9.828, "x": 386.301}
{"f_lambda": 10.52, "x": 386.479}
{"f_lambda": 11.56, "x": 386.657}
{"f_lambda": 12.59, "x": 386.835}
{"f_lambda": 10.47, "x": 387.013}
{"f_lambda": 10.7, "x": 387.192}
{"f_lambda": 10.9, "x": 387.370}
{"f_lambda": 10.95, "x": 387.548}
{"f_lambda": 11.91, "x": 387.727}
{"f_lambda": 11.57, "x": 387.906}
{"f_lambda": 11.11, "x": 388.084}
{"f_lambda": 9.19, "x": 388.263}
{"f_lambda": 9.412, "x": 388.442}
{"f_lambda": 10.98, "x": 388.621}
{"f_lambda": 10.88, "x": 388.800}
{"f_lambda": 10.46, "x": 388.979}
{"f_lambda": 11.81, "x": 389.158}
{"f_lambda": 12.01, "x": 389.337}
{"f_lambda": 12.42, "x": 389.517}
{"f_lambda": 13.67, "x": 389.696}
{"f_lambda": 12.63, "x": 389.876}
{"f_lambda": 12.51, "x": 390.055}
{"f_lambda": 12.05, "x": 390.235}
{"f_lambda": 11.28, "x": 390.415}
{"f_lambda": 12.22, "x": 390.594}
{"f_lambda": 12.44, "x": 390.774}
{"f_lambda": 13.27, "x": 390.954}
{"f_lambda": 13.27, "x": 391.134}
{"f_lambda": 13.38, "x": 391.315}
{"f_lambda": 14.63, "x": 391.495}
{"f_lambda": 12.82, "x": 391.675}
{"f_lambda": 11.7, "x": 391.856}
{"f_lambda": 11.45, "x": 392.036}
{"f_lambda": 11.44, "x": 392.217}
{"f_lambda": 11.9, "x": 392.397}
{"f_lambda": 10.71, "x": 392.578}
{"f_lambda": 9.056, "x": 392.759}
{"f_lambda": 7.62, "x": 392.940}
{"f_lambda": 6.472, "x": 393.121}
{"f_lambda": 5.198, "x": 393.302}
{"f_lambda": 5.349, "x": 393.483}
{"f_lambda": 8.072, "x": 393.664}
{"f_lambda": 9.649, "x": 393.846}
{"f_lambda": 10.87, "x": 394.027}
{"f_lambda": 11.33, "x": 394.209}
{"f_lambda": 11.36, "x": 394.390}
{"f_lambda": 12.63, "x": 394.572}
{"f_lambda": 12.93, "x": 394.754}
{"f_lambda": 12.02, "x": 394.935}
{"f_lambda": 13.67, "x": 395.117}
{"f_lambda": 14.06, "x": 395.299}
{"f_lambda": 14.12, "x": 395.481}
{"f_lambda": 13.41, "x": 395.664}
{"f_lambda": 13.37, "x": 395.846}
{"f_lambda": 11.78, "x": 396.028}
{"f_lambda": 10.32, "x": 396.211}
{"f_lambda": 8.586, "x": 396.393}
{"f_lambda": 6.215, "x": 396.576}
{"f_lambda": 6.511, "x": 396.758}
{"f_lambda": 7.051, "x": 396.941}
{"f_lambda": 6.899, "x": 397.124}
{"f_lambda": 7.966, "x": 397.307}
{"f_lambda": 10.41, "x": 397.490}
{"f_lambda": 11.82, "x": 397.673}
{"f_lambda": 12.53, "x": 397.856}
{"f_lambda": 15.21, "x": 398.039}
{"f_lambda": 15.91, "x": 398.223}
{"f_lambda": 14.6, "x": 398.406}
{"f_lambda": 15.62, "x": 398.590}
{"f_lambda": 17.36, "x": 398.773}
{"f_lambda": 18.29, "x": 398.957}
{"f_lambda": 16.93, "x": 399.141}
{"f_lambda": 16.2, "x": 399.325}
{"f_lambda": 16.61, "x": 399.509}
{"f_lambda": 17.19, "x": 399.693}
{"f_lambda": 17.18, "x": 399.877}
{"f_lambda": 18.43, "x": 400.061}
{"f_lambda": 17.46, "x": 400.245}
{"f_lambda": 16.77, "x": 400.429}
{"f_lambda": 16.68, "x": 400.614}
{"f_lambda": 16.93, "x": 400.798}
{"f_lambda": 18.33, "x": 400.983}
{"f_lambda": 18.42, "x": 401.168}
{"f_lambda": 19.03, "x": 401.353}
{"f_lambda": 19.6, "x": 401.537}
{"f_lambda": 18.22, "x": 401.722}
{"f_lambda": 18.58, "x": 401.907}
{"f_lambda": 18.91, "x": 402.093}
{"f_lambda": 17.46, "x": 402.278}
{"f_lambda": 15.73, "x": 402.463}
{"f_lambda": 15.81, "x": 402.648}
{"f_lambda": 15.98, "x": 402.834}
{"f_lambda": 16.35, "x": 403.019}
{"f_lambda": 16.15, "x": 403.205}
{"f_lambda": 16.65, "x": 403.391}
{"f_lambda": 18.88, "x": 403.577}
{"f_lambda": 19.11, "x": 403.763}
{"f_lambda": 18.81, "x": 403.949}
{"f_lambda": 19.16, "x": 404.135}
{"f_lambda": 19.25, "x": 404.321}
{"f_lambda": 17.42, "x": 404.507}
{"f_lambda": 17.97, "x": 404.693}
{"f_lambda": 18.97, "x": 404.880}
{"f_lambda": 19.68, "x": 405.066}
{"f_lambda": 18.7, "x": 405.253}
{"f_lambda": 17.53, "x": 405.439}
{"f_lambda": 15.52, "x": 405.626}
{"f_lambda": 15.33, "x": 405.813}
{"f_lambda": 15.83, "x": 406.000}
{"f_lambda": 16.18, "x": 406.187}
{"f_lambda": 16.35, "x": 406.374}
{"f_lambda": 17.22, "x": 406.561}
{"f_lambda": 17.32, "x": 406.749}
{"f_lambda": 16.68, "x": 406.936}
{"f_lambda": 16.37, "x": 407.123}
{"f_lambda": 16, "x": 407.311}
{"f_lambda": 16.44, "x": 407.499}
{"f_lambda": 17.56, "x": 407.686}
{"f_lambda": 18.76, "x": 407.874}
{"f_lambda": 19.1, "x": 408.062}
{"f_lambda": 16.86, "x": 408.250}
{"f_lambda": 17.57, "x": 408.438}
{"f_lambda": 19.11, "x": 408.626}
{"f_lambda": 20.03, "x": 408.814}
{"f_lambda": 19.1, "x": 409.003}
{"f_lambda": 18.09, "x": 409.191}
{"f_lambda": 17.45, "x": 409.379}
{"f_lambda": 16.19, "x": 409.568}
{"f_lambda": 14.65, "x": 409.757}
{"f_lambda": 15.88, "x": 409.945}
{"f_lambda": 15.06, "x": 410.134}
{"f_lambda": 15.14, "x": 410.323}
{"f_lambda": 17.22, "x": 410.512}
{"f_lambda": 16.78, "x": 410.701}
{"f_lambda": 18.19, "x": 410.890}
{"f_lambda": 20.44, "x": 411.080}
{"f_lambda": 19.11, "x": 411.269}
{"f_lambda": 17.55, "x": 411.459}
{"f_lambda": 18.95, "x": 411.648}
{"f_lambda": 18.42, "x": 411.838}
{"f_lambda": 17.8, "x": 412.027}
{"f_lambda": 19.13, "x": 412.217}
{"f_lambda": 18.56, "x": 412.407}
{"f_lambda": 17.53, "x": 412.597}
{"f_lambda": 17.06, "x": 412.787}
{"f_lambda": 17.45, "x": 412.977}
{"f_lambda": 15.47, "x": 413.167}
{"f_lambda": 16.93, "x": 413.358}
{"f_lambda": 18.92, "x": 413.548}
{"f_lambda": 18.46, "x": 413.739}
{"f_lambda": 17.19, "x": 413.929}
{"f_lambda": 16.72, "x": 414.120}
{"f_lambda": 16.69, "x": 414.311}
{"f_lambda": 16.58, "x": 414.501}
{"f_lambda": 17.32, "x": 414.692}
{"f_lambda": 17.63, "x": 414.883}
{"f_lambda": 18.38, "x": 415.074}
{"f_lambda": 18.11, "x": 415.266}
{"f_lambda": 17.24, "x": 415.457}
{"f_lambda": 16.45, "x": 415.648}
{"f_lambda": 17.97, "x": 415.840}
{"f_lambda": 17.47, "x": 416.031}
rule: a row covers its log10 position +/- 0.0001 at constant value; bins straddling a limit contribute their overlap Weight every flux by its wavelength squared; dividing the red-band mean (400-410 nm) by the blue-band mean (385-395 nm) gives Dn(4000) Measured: 1.7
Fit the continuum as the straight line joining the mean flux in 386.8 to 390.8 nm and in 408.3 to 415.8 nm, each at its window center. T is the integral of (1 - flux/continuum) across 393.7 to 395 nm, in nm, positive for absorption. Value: 0.15 nm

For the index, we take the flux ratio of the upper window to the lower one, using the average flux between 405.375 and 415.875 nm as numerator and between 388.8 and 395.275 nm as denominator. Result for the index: 1.5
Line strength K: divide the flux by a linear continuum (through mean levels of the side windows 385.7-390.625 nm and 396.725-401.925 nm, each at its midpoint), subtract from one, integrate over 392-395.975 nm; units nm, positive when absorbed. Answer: 0.781 nm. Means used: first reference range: 11.2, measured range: 10.8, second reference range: 15.3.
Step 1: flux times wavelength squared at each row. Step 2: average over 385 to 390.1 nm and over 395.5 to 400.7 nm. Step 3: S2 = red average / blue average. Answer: 1.3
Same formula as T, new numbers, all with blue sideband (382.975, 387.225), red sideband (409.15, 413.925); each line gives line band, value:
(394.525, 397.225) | 0.40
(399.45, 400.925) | -0.33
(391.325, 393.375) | 0.22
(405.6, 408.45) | -0.13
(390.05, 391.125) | -0.11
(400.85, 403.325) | -0.50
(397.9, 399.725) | -0.34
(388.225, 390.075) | -0.11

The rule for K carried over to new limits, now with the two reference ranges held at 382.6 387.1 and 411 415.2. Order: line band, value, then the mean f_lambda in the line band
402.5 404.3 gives -0.30 nm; 17.5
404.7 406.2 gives -0.17 nm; 17.3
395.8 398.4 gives 0.54 nm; 10.4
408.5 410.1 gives -0.07 nm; 17.5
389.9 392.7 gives -0.23 nm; 12.3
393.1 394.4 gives 0.39 nm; 8.48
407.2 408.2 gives -0.08 nm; 17.5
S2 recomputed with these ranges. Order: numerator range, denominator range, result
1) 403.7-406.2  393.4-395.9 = 1.62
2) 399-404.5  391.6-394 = 1.97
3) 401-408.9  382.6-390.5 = 1.88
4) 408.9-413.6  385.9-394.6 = 1.77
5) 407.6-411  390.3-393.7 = 1.77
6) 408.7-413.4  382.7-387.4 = 2.08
